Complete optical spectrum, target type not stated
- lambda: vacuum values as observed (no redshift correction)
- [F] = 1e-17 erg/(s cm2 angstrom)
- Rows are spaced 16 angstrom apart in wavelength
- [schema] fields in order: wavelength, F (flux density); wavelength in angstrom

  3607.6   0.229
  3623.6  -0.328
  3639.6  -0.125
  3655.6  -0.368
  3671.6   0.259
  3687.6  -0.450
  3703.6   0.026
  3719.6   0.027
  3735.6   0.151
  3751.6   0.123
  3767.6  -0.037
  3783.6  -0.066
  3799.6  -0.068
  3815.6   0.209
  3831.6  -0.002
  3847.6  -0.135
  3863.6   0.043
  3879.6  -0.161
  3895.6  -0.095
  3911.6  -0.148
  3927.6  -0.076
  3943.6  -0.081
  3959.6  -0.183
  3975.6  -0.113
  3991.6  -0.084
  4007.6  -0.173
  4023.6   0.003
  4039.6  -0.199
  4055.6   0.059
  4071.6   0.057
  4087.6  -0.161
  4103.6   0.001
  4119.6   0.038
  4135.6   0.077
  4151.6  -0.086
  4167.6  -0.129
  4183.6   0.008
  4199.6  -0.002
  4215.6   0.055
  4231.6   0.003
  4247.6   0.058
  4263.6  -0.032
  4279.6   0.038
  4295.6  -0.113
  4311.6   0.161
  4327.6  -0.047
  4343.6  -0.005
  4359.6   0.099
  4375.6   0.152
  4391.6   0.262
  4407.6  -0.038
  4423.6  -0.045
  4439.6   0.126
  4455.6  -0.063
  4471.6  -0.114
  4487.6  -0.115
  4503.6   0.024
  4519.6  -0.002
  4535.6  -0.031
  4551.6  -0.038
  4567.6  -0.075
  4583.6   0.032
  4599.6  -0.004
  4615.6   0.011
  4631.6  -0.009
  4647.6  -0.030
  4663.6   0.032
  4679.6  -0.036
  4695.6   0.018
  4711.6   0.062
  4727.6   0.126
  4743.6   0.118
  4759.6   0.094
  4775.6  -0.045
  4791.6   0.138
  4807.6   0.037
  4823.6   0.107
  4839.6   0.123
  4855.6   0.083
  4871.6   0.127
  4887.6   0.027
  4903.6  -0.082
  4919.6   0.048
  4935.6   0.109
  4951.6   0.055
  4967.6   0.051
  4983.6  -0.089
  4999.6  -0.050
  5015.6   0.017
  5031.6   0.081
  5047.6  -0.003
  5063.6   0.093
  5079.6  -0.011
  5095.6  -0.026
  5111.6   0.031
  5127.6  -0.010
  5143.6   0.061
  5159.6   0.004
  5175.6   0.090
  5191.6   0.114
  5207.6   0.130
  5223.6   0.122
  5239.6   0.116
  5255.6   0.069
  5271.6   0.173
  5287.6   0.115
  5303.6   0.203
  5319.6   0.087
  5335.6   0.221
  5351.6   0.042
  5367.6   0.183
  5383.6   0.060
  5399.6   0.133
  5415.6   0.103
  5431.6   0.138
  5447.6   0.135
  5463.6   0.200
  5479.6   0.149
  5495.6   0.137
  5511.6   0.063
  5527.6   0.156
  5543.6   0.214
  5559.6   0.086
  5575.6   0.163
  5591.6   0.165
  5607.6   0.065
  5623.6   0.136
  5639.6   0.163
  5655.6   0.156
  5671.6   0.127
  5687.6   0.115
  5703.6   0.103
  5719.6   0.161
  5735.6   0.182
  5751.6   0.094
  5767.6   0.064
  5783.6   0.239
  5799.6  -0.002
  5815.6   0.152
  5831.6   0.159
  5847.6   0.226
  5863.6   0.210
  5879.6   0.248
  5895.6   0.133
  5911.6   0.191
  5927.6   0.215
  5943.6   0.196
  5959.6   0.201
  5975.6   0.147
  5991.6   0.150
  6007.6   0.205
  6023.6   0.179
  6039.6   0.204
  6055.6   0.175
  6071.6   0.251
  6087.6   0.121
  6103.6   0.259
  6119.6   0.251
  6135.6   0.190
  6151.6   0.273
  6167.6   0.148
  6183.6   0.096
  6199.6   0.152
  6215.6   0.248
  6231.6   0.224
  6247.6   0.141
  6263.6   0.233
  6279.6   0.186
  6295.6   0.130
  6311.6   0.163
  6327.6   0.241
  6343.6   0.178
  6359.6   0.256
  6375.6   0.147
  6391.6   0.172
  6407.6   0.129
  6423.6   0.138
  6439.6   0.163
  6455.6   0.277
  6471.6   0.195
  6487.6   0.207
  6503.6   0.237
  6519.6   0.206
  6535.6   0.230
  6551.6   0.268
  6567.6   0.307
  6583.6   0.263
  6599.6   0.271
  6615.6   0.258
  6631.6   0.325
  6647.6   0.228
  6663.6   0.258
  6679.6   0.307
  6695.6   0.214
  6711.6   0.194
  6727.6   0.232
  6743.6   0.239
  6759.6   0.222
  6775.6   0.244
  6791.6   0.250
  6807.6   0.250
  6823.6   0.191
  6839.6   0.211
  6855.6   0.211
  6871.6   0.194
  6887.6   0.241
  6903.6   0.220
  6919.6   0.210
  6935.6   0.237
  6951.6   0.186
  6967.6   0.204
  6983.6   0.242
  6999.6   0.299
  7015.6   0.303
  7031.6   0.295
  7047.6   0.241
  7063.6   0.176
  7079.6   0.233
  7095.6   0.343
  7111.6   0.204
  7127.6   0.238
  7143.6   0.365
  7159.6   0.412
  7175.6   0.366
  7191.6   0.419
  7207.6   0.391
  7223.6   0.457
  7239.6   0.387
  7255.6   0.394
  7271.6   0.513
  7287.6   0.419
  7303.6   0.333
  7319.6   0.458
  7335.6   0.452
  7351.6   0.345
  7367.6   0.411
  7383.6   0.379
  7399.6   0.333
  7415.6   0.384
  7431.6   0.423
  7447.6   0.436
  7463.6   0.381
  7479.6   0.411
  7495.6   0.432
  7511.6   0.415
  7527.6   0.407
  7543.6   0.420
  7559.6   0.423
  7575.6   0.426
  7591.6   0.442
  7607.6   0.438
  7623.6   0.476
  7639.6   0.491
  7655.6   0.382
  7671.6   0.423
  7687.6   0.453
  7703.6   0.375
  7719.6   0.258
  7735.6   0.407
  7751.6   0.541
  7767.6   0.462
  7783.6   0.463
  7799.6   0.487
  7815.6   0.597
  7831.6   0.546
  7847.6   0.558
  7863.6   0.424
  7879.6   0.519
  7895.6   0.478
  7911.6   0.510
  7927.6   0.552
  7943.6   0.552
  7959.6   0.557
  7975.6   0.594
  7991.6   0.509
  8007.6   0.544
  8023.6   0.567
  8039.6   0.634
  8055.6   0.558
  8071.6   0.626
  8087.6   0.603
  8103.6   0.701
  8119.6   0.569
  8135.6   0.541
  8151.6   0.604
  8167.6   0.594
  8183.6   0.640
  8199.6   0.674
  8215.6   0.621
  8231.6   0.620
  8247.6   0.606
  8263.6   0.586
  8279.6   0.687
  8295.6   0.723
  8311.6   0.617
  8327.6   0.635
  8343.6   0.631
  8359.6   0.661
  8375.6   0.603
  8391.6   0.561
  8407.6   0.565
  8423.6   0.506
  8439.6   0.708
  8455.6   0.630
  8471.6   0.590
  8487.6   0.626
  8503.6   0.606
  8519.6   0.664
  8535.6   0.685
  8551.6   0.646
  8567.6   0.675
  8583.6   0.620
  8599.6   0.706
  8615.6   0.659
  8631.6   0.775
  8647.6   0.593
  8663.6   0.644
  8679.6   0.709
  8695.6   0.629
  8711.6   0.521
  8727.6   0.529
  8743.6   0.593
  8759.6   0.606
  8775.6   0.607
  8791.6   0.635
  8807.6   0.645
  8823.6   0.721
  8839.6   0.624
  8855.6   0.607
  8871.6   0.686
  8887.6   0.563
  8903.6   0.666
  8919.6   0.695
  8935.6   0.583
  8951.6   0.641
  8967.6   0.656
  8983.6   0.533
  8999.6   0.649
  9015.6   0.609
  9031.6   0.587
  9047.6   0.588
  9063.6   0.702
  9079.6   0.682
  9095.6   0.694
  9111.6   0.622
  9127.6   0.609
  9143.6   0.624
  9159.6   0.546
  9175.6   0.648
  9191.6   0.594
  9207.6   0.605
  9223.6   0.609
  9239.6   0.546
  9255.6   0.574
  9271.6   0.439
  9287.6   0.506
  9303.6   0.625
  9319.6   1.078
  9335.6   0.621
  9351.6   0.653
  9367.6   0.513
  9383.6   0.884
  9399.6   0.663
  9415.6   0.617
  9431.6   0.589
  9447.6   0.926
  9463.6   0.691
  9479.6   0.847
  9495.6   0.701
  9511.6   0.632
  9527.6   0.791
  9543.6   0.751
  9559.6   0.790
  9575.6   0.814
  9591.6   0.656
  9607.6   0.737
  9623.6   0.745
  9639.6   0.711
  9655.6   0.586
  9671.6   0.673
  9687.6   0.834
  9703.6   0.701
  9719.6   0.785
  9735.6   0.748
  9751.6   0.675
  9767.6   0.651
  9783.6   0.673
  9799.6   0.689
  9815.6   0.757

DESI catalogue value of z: 0.79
